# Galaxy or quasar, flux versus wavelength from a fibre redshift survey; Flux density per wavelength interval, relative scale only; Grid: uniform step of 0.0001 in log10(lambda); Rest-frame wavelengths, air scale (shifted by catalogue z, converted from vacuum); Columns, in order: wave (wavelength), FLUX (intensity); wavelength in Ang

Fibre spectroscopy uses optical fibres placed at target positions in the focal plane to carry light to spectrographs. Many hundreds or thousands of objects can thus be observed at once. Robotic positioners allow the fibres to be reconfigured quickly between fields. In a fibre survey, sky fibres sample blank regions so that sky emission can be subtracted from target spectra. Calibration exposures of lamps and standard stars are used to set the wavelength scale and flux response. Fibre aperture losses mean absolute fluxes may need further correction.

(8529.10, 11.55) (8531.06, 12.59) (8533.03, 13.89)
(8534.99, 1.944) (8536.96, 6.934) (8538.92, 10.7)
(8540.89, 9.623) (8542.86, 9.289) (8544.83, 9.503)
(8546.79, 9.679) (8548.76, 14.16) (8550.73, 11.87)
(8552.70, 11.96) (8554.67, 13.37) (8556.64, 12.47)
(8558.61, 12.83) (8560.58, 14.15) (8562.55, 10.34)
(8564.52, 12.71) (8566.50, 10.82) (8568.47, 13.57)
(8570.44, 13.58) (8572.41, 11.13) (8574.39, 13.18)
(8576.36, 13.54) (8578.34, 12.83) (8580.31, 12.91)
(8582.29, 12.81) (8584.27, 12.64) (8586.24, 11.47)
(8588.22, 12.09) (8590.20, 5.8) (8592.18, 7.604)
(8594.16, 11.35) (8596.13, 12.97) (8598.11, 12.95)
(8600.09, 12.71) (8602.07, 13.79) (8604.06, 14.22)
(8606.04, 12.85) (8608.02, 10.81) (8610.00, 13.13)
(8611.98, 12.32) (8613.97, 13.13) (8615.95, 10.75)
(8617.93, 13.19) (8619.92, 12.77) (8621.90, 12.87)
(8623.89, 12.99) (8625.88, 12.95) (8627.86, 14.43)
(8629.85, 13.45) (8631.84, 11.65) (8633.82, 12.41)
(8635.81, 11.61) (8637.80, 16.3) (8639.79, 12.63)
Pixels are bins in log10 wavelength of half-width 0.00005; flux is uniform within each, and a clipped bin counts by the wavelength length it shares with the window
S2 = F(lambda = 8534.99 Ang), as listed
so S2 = 1.944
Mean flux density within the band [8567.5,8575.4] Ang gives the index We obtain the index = 12.9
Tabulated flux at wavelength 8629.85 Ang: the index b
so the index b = 13.45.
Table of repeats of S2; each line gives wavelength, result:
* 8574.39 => 13.18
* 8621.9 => 12.87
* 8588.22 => 12.09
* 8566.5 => 10.82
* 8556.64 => 12.47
